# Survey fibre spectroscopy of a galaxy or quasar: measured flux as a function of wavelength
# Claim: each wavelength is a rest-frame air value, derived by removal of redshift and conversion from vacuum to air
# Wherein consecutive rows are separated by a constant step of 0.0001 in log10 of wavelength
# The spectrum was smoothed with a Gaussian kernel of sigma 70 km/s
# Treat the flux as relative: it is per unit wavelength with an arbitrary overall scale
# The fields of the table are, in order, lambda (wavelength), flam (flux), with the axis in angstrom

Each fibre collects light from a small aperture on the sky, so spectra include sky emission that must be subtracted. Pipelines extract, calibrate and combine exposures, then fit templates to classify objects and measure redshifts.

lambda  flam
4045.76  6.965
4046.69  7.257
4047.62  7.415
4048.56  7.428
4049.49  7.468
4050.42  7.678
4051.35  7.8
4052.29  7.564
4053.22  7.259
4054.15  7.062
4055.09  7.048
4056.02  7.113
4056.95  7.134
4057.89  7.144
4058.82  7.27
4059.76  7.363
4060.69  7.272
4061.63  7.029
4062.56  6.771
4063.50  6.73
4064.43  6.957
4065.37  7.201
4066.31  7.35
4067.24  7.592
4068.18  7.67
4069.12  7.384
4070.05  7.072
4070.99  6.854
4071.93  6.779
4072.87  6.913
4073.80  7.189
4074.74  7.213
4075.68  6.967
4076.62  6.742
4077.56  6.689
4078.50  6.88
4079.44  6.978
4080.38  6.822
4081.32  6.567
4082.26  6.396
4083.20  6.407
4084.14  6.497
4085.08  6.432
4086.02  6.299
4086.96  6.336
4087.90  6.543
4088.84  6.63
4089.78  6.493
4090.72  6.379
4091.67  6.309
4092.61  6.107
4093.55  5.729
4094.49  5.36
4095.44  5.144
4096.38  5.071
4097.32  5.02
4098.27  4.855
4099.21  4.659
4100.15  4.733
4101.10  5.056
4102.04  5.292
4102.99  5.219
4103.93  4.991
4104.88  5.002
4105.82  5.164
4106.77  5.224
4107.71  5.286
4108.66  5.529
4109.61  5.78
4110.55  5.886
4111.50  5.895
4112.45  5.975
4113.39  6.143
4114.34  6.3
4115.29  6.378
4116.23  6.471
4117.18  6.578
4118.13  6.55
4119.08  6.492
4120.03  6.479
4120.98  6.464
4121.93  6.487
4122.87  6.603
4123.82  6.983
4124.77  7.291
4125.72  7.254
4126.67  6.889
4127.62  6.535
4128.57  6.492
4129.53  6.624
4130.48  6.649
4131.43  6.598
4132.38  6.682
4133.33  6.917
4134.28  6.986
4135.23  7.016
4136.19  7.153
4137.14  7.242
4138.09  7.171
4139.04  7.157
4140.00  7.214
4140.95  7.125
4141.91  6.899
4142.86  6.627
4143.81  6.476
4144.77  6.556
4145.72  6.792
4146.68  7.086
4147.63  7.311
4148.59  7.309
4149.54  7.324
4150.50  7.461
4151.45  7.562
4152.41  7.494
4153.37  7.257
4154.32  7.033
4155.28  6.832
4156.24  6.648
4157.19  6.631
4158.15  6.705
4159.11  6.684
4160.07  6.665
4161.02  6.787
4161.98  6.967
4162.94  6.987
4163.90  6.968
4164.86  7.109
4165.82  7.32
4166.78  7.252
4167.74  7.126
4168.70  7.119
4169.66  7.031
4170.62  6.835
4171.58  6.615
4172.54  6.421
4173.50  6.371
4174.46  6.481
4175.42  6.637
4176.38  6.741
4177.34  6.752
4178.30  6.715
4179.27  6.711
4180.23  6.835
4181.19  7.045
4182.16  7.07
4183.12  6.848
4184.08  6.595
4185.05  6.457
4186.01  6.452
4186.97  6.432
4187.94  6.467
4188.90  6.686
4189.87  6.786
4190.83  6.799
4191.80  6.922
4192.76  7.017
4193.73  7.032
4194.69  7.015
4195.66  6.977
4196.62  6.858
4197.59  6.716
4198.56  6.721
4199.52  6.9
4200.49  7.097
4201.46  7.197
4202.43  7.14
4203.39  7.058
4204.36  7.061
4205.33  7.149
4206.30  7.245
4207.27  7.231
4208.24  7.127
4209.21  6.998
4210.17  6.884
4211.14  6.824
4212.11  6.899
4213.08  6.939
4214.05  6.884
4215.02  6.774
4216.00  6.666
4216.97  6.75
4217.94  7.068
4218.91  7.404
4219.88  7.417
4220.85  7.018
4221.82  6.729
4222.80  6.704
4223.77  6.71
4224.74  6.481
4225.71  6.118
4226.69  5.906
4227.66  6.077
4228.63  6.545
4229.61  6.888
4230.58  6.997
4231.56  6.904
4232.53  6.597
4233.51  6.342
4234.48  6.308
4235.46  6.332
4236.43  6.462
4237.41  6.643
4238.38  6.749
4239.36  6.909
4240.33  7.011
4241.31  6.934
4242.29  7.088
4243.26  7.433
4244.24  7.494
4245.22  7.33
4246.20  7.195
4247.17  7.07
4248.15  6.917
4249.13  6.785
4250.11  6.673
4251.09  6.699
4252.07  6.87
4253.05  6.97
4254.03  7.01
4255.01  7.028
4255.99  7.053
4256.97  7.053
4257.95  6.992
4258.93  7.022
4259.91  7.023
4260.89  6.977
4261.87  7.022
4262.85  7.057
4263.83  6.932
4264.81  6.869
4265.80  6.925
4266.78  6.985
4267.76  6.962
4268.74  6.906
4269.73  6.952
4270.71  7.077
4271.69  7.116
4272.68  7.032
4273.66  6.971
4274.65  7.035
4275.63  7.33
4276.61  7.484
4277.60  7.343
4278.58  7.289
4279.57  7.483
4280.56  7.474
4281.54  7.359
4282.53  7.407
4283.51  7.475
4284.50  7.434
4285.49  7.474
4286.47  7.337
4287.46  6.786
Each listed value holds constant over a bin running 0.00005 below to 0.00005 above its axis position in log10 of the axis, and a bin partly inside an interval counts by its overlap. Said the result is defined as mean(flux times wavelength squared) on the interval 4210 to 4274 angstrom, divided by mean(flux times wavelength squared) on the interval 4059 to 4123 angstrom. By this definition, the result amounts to 1.18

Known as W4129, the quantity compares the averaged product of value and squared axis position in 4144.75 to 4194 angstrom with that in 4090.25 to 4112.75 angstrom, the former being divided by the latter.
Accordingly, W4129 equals 1.3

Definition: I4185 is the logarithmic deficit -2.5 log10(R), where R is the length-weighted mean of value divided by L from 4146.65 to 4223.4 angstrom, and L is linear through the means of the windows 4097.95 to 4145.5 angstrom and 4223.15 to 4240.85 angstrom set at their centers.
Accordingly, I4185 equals -0.078 mag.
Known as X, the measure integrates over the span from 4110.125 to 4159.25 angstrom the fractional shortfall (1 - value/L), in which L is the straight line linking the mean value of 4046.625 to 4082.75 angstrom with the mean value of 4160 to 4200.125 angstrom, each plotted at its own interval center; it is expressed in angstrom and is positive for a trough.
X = 0.99 angstrom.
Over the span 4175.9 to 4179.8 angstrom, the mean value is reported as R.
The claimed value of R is 6.73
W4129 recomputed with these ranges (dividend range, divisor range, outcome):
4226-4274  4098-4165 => 1.12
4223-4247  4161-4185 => 1.01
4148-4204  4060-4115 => 1.15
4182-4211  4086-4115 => 1.29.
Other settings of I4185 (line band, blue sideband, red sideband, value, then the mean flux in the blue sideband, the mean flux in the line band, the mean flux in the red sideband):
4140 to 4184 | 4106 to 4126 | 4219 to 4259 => -0.072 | 6.26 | 6.92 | 6.82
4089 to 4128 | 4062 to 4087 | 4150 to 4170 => 0.175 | 6.89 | 5.91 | 7.03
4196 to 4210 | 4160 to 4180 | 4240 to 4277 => -0.019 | 6.84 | 7.03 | 7.03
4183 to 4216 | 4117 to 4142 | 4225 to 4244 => -0.027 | 6.83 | 6.88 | 6.65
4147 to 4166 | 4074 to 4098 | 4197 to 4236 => -0.074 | 6.31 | 7.05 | 6.82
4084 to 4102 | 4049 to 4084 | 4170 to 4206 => 0.218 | 7.08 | 5.75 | 6.8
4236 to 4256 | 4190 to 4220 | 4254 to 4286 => 0.018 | 6.99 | 6.97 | 7.14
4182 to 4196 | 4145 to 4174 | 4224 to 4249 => 0.021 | 6.99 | 6.76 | 6.75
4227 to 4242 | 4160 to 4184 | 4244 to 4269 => 0.050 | 6.86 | 6.64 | 6.99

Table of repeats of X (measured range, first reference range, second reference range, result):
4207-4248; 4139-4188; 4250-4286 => 1.1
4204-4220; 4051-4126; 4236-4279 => -0.4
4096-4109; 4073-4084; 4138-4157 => 3.4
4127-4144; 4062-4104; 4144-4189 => -0.5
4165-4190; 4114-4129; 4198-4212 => 0.5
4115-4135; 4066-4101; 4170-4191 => -0.6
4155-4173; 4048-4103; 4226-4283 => -0.3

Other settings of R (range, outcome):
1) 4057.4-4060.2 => 7.24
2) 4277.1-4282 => 7.38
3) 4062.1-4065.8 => 6.91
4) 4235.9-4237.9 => 6.57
